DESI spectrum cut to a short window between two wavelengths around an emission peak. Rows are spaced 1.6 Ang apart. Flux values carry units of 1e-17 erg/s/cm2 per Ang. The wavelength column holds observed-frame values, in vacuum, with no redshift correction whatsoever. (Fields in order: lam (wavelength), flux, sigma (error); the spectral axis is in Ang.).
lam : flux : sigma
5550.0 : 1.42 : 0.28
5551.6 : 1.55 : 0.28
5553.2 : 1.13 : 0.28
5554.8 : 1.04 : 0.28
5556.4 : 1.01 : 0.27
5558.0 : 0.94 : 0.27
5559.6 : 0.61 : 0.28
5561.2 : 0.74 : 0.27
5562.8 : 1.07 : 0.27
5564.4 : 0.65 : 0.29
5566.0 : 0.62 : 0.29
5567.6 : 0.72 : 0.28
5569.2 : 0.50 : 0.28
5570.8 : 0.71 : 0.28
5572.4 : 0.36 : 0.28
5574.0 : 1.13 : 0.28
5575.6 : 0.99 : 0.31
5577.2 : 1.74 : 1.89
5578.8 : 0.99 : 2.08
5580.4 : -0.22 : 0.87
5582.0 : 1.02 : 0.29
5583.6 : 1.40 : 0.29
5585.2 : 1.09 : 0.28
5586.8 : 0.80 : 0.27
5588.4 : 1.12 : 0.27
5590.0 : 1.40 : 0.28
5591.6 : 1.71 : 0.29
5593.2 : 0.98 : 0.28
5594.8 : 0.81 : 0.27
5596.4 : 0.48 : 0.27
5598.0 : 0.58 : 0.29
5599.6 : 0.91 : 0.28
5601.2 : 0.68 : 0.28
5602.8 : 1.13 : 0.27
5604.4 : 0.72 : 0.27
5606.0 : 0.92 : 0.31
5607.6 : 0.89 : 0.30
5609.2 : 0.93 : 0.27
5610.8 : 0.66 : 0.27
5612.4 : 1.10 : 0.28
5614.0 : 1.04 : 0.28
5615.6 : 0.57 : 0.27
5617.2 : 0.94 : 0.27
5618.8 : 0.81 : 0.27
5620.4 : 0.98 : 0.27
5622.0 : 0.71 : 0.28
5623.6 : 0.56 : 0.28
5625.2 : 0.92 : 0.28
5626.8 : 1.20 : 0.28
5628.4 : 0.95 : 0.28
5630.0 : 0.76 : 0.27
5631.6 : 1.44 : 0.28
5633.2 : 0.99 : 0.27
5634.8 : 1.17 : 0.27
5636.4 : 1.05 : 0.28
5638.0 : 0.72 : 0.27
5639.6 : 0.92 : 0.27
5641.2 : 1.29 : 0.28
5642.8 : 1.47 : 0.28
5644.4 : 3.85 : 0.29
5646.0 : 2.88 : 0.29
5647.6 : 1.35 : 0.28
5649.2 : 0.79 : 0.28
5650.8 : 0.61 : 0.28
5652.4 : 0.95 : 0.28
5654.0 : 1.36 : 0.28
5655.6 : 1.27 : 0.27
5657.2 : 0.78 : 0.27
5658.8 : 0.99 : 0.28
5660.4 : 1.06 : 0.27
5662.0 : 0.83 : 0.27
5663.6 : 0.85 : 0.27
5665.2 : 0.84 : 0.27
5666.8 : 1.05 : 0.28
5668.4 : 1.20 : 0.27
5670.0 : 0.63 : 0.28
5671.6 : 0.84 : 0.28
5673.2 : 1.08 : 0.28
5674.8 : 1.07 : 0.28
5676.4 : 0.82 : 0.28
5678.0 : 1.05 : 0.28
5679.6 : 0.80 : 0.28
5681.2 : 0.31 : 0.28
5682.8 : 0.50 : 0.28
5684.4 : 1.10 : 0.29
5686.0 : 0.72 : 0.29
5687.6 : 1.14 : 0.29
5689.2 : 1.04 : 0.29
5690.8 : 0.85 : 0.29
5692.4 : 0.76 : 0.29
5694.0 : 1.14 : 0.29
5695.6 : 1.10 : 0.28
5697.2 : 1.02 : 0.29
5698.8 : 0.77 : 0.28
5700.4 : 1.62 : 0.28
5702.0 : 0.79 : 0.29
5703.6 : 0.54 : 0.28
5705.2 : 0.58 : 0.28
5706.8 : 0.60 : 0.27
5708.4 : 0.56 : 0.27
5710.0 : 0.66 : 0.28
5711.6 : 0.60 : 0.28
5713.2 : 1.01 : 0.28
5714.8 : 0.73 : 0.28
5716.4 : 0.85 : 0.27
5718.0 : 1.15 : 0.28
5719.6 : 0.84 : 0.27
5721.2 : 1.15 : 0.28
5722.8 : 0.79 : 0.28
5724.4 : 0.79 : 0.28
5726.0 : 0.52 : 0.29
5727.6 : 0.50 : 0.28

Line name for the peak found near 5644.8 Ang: [O III]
